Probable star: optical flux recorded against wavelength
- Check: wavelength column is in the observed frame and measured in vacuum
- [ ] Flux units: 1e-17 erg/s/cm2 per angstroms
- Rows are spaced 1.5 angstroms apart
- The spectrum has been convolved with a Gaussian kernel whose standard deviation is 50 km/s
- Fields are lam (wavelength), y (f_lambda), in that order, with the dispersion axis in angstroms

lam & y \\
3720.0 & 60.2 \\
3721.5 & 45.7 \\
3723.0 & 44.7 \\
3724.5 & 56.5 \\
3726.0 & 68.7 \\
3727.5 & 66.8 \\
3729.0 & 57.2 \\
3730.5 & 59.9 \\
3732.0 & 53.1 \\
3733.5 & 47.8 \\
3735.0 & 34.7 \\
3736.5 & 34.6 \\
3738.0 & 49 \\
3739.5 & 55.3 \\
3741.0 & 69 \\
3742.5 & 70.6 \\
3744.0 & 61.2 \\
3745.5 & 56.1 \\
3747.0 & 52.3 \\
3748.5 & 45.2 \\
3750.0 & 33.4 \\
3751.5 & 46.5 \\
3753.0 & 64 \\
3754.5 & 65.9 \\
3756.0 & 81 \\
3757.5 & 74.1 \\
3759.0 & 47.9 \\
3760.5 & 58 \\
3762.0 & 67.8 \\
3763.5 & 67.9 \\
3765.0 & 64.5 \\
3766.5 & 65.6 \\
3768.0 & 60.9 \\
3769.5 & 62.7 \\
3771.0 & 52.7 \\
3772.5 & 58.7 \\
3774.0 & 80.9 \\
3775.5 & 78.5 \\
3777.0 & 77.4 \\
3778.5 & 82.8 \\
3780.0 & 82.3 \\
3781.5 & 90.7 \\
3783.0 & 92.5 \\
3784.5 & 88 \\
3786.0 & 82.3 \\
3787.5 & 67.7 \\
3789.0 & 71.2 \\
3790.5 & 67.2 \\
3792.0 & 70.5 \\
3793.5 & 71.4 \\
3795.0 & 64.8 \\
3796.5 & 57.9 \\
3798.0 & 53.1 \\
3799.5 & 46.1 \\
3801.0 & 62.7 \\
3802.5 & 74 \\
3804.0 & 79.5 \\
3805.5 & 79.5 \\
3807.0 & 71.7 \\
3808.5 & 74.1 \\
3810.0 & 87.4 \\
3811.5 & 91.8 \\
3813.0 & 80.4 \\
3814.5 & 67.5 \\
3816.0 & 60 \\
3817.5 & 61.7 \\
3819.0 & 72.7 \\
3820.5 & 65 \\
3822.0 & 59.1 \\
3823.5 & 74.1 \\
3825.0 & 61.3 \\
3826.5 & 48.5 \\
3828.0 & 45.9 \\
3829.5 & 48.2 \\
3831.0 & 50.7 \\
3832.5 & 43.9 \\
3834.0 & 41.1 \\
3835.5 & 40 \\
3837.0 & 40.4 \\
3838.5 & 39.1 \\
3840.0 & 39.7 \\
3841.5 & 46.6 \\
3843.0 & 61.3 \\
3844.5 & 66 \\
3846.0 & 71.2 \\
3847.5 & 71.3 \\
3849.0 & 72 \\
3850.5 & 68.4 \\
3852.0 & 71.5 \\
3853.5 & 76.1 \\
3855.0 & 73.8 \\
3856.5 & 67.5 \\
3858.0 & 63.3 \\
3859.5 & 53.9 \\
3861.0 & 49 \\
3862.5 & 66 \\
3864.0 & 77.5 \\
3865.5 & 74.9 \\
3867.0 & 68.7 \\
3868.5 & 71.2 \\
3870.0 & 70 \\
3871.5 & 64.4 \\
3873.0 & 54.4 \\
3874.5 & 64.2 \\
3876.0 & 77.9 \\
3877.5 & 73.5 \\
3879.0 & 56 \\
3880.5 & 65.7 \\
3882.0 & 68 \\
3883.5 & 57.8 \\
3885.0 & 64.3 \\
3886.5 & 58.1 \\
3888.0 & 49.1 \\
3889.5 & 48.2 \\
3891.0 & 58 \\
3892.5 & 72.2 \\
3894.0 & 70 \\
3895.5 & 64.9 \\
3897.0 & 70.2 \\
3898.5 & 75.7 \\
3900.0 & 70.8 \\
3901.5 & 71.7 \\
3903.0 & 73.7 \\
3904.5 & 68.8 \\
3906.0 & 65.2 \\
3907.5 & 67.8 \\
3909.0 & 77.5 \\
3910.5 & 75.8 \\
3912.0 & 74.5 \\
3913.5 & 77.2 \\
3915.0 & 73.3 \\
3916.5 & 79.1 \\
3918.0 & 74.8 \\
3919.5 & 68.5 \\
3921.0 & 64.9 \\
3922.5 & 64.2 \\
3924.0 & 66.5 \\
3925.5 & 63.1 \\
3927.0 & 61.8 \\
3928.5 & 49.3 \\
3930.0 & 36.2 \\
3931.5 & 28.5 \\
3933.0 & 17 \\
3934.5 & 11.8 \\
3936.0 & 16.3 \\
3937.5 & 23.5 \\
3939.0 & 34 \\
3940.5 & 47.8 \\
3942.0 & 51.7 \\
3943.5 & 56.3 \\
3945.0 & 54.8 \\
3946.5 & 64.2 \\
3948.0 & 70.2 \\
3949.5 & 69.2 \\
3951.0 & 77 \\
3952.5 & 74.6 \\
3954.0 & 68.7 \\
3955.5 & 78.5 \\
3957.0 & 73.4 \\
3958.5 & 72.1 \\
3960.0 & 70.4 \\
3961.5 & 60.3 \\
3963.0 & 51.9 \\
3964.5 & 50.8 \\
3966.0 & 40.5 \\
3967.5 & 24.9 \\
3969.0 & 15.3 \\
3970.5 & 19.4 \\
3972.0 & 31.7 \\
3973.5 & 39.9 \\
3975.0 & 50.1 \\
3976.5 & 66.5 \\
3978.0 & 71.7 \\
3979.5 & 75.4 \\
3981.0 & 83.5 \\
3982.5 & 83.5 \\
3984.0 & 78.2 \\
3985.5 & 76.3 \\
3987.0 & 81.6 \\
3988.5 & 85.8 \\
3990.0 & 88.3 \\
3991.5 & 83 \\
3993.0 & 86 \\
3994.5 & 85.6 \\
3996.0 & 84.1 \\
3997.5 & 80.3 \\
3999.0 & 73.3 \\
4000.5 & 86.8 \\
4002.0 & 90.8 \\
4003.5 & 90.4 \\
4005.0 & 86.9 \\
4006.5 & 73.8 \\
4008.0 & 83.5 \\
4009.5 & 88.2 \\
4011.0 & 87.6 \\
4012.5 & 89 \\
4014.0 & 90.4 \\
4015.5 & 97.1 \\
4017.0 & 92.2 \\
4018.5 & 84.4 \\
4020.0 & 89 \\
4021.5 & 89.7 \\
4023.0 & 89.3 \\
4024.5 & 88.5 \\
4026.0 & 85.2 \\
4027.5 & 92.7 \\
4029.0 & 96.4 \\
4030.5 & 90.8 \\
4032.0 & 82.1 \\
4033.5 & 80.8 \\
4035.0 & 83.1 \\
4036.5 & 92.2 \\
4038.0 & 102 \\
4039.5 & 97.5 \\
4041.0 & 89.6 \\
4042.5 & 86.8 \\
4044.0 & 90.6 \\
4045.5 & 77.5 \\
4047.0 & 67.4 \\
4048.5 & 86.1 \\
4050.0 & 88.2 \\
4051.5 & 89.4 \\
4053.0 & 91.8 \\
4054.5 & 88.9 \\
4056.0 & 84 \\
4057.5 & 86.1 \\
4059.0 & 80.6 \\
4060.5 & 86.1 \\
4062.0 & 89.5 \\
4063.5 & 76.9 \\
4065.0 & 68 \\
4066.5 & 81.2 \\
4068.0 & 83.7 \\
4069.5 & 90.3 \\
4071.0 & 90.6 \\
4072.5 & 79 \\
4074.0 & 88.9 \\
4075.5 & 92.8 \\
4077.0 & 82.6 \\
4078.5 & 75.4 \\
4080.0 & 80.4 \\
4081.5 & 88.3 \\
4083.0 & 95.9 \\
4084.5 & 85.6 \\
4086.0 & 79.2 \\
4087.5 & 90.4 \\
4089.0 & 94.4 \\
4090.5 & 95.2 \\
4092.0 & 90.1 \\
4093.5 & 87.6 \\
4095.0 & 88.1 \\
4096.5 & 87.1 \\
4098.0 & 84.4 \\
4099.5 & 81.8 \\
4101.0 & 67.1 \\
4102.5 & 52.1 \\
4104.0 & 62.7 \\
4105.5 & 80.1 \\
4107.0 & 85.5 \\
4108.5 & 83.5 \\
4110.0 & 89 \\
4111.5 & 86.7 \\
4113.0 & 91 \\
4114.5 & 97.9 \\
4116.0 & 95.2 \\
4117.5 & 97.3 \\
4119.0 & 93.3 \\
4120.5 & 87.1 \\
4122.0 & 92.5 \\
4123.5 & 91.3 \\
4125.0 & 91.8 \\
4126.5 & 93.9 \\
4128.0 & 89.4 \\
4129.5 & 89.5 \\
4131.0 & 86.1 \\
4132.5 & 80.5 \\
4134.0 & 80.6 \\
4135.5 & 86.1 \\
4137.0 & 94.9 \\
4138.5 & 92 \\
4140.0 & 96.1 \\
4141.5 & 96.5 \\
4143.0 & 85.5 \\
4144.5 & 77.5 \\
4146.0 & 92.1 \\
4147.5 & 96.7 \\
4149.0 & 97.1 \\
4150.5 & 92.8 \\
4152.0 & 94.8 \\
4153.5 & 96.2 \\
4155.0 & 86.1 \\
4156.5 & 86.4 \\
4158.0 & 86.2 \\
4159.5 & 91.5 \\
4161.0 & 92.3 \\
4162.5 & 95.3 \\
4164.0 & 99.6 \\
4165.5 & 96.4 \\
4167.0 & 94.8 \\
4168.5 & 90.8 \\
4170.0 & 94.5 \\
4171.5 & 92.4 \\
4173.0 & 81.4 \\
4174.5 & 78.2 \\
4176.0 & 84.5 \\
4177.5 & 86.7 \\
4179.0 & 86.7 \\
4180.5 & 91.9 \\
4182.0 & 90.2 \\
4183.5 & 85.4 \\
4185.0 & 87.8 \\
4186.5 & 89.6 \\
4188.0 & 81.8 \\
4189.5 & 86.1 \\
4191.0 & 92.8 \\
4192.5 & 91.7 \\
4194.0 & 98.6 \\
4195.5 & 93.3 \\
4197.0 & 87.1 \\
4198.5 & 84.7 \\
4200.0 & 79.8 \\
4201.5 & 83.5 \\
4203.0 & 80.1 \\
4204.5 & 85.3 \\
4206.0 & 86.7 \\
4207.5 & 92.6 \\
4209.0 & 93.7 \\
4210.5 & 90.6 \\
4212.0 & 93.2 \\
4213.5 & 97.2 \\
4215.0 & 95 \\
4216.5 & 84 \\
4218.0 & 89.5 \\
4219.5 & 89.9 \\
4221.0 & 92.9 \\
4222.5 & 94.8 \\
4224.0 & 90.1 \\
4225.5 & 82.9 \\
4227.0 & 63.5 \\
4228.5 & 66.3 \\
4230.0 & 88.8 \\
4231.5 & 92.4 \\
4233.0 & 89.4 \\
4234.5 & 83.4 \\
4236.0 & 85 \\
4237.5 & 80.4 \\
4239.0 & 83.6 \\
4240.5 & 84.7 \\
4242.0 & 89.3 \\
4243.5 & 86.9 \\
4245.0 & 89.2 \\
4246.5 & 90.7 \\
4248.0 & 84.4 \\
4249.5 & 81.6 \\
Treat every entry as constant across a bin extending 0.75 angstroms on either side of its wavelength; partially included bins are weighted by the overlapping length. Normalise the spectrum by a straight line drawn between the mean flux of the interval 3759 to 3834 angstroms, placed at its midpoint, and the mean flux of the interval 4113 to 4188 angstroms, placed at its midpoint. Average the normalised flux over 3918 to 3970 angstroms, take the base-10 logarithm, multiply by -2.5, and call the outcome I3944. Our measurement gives 0.419 mag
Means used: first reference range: 67.8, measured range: 52.5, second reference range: 90.4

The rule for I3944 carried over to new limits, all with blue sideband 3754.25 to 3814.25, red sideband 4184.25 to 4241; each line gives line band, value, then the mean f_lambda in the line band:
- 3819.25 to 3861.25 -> 0.261 mag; 57.7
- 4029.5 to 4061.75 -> -0.076 mag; 86.9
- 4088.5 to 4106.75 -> 0.028 mag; 80.8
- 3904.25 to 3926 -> 0.078 mag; 70.9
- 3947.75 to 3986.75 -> 0.274 mag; 60.7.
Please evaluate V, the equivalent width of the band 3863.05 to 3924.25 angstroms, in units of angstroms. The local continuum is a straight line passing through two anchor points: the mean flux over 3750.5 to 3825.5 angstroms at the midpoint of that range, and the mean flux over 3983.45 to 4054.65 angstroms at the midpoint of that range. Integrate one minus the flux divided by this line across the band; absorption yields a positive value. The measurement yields 7.42 angstroms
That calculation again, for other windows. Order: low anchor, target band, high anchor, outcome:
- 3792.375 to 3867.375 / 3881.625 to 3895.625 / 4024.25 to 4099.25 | 1.7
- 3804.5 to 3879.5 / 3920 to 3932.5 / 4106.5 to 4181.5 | 3.0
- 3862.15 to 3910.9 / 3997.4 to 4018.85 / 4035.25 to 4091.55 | -1.7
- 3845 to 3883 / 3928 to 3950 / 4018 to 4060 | 10.0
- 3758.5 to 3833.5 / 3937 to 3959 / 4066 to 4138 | 4.5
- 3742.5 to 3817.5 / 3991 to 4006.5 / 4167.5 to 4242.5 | -1.2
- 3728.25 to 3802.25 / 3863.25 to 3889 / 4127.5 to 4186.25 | 2.0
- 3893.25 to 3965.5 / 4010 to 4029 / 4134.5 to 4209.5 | -4.8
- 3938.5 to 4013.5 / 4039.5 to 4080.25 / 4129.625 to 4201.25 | -3.6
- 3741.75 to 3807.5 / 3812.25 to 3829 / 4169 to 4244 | 1.5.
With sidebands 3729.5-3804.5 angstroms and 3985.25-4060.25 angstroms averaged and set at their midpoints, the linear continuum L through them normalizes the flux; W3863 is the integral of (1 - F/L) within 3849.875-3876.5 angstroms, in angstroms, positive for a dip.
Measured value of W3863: 1.92 angstroms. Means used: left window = 64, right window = 86.7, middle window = 67.3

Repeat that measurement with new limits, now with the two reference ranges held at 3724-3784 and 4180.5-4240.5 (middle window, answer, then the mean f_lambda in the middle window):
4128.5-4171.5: -3.59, 91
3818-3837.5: 3.82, 53.4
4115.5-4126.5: -1.37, 92.7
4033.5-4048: -1.67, 87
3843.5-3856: -0.61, 71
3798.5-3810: -0.92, 70.5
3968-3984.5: 4.32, 55.1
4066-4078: -0.94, 86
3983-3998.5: -1.52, 82.8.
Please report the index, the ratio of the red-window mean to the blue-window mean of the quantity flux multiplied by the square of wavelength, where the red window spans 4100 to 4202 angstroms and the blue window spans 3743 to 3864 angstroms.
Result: 1.6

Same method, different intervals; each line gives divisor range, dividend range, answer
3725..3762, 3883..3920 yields 1.31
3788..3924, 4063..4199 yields 1.55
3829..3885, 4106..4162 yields 1.69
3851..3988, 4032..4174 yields 1.56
